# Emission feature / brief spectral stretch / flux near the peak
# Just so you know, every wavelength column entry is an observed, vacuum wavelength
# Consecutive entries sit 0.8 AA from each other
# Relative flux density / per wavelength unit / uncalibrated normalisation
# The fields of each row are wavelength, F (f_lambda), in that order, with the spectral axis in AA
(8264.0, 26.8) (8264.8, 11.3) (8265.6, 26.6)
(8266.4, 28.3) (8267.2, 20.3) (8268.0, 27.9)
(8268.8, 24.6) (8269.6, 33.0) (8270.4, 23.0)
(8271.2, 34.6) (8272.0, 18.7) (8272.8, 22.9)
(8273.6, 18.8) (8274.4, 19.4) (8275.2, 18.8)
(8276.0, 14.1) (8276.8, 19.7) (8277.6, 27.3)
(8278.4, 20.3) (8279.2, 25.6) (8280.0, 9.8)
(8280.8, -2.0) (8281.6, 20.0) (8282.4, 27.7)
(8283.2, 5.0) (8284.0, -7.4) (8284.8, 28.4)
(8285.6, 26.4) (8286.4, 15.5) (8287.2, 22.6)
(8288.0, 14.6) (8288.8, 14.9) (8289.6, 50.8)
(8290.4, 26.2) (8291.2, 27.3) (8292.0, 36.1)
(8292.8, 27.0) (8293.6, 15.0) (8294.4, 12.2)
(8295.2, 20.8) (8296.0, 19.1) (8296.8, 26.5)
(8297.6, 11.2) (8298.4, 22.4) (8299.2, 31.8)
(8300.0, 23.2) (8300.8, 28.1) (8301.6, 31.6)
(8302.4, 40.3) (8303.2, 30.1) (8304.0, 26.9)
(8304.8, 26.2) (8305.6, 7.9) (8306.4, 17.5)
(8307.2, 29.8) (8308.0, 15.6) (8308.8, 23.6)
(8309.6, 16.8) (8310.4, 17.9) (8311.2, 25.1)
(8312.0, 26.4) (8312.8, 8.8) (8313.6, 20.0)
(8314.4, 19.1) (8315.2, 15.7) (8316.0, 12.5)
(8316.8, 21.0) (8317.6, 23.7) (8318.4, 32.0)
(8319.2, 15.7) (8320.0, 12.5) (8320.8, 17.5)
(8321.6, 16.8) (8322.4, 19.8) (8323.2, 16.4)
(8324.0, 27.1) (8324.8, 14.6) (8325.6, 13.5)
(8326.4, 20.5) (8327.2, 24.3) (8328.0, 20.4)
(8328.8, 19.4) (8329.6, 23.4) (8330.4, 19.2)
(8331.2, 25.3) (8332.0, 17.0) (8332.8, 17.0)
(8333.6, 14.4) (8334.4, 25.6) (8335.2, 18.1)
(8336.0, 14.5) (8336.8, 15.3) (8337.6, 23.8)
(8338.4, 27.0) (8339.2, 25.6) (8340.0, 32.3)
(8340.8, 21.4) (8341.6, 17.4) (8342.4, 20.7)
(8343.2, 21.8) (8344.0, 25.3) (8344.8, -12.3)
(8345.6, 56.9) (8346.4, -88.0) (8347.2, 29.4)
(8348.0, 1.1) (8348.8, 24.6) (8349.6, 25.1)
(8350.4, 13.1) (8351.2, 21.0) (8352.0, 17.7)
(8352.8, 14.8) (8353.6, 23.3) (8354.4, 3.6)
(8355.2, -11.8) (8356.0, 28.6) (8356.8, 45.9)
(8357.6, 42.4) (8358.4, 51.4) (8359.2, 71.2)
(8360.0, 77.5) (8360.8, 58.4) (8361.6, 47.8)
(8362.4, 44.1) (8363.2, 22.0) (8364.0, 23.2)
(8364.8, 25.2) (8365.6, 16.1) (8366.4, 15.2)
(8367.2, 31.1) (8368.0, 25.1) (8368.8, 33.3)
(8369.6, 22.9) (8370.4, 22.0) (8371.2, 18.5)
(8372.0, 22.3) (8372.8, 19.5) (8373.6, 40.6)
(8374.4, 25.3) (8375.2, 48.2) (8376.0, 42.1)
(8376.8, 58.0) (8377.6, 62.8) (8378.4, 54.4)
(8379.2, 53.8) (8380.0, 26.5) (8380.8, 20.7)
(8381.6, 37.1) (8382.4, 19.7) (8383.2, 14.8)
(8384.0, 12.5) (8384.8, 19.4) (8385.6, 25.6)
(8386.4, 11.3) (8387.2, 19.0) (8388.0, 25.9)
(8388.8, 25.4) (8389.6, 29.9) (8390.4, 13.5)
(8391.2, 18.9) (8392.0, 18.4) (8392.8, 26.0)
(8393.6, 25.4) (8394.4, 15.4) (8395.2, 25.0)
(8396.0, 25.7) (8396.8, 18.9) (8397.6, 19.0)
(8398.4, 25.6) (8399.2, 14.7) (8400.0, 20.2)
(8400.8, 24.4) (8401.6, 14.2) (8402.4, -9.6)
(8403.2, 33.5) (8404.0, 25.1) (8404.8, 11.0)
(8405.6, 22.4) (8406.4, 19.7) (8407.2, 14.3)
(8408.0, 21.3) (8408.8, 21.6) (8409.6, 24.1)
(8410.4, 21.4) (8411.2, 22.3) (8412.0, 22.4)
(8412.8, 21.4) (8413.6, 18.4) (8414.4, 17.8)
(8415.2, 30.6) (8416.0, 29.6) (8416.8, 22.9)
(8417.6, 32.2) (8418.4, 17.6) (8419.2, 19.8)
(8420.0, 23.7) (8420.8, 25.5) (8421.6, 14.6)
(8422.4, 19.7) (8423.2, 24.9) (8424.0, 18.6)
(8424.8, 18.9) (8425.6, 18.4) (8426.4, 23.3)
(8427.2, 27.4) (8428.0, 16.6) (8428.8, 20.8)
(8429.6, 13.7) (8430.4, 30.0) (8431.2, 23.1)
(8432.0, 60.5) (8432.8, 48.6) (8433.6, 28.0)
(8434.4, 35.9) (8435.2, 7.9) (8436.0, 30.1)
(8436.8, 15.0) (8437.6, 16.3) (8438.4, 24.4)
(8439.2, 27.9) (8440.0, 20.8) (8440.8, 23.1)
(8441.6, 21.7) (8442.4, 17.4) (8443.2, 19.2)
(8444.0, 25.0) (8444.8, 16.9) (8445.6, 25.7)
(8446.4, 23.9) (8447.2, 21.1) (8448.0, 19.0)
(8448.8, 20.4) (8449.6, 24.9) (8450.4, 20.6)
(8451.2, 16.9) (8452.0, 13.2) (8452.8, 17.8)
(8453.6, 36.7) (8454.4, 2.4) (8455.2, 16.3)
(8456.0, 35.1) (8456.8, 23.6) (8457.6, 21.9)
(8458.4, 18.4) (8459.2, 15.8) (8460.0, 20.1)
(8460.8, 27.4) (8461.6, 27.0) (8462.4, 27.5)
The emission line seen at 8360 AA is [S II] 6716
